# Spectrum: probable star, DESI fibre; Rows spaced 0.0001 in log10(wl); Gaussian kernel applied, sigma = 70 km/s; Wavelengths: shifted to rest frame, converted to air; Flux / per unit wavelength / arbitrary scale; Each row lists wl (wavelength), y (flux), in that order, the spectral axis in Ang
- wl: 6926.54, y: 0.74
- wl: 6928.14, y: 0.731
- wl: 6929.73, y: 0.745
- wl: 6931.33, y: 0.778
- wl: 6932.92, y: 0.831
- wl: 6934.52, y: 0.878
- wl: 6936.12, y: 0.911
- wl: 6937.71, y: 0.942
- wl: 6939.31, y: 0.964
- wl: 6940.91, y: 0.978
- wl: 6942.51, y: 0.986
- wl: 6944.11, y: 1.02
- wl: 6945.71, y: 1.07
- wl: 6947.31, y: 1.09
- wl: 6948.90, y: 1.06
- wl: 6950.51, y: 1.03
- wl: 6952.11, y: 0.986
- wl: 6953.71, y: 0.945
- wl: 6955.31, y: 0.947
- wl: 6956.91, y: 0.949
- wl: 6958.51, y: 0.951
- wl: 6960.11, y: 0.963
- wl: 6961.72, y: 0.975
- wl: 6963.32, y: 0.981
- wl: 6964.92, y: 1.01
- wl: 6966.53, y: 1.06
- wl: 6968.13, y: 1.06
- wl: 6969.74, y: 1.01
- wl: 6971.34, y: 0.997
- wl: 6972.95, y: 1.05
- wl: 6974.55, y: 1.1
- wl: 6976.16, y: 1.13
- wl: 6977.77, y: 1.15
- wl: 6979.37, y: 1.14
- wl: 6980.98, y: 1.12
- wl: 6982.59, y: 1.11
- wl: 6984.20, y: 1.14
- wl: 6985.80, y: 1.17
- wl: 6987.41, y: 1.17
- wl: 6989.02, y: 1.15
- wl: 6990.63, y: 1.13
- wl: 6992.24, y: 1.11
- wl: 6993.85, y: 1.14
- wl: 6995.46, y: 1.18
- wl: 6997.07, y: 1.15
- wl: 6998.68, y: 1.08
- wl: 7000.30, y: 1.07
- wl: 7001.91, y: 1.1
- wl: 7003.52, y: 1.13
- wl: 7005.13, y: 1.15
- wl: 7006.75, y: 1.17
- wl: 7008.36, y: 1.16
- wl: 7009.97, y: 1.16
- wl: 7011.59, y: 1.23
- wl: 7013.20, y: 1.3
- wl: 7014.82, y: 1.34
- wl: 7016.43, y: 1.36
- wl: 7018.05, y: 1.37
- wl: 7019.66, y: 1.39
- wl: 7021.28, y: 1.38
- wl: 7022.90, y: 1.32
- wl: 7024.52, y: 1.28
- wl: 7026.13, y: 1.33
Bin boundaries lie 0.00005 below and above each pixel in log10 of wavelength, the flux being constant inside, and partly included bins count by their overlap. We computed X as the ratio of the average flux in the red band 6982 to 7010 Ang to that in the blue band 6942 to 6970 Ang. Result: 1.1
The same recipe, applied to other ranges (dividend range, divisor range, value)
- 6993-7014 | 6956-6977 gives 1.14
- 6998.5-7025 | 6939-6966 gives 1.24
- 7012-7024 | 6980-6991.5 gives 1.18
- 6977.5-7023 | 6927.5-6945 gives 1.34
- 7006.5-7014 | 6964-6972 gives 1.18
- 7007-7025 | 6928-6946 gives 1.43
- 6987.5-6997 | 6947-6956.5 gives 1.14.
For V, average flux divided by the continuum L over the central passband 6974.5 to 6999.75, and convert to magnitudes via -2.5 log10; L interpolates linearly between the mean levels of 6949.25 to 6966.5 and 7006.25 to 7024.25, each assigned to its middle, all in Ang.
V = 0.00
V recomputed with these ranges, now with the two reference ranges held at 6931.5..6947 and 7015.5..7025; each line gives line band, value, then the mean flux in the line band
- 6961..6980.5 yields 0.05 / 1.06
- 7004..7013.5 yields 0.09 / 1.19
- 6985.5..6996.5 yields 0.05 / 1.15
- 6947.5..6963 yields 0.05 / 0.983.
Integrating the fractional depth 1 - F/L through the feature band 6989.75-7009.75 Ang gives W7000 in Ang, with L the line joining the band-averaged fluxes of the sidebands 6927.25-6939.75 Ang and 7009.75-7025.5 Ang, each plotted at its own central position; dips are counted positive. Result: 1.4 Ang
